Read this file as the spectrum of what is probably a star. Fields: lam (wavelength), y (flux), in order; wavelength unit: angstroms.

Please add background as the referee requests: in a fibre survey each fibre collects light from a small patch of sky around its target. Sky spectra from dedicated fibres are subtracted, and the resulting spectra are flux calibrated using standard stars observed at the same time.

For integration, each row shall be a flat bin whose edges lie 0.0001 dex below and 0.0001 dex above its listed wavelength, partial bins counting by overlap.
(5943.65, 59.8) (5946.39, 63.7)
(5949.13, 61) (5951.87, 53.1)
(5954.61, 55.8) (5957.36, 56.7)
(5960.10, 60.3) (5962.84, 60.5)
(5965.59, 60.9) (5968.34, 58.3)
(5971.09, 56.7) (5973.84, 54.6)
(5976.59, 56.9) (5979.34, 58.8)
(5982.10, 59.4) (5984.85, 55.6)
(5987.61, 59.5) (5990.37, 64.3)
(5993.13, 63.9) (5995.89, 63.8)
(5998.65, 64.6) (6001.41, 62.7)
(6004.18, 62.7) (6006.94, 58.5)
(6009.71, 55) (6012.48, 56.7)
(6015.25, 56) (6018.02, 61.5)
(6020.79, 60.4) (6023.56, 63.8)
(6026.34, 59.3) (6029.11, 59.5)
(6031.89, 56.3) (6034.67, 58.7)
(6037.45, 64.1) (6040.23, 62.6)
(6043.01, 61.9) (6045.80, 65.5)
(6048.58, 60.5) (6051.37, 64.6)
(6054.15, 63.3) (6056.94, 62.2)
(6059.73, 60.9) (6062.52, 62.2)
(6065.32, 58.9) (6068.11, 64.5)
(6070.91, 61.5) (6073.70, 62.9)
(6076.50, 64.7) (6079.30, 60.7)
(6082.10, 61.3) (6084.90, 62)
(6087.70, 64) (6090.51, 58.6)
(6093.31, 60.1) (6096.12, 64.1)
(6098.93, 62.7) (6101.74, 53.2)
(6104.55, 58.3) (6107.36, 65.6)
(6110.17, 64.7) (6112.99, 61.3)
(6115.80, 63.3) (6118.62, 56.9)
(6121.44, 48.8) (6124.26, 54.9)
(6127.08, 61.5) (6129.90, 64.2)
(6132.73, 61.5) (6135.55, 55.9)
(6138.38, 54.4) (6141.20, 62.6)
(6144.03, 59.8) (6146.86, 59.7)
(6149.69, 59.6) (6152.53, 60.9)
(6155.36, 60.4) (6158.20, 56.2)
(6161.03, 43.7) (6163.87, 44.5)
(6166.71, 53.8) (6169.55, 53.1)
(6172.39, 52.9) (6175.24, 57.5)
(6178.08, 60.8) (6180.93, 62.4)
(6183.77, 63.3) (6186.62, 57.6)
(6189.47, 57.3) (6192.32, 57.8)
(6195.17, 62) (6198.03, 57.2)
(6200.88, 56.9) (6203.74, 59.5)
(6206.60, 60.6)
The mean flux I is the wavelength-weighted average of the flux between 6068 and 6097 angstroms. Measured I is 62.1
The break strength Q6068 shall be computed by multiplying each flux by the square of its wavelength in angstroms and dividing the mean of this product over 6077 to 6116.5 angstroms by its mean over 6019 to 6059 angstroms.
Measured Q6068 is 1.02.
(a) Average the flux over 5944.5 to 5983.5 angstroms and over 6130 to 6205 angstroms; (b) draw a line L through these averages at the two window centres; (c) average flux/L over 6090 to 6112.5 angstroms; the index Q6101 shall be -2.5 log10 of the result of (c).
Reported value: -0.06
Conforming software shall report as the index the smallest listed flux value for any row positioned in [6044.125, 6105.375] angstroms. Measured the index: 53.2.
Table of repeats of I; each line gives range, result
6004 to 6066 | 60.6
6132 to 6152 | 59.1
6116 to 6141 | 57.8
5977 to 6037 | 60.1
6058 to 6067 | 60.8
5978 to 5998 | 60.9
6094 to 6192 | 58.2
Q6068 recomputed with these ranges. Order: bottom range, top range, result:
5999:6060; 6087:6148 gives 1.01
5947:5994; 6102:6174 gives 1.04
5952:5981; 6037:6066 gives 1.11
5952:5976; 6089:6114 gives 1.11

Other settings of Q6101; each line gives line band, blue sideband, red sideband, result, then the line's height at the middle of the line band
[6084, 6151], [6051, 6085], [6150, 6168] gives -0.04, 57.5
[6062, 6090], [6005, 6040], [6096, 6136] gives -0.05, 59.6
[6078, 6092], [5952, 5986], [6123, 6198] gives -0.07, 57.7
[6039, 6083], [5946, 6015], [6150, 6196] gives -0.08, 58.1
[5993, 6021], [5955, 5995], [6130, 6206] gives -0.03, 58.8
